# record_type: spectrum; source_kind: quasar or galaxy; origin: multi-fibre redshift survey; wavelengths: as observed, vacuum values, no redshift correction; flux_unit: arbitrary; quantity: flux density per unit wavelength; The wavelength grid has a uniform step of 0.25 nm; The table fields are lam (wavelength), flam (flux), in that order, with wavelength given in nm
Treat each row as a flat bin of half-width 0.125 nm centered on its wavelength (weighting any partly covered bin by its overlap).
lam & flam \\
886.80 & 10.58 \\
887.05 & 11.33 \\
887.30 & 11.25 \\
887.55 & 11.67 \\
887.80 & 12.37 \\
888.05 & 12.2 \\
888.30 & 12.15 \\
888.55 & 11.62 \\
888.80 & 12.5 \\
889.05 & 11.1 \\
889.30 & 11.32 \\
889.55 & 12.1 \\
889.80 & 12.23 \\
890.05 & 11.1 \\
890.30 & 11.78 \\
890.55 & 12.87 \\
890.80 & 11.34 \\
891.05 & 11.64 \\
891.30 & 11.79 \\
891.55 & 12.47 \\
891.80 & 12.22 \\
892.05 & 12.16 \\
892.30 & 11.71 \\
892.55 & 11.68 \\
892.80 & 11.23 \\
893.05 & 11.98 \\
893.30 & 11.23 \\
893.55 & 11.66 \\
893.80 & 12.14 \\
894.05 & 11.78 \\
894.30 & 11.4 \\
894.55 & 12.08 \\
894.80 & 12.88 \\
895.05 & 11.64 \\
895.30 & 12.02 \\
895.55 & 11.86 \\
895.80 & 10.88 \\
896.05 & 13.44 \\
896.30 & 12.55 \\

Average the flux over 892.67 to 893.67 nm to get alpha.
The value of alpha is 11.5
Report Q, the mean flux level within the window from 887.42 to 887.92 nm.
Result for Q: 12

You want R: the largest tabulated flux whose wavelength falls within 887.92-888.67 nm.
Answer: 12.2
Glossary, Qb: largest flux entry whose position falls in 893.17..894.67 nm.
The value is 12.14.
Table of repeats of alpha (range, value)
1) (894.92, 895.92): 11.6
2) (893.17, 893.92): 11.7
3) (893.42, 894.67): 11.8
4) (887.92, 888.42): 12.2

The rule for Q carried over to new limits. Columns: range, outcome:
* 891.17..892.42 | 12.1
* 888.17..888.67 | 11.9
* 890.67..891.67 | 11.8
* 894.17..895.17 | 12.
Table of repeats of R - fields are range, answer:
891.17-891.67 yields 12.47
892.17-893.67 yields 11.98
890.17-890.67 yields 12.87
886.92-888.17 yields 12.37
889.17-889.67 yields 12.1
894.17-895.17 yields 12.88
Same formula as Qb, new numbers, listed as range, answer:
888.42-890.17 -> 12.5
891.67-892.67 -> 12.22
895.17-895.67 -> 12.02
